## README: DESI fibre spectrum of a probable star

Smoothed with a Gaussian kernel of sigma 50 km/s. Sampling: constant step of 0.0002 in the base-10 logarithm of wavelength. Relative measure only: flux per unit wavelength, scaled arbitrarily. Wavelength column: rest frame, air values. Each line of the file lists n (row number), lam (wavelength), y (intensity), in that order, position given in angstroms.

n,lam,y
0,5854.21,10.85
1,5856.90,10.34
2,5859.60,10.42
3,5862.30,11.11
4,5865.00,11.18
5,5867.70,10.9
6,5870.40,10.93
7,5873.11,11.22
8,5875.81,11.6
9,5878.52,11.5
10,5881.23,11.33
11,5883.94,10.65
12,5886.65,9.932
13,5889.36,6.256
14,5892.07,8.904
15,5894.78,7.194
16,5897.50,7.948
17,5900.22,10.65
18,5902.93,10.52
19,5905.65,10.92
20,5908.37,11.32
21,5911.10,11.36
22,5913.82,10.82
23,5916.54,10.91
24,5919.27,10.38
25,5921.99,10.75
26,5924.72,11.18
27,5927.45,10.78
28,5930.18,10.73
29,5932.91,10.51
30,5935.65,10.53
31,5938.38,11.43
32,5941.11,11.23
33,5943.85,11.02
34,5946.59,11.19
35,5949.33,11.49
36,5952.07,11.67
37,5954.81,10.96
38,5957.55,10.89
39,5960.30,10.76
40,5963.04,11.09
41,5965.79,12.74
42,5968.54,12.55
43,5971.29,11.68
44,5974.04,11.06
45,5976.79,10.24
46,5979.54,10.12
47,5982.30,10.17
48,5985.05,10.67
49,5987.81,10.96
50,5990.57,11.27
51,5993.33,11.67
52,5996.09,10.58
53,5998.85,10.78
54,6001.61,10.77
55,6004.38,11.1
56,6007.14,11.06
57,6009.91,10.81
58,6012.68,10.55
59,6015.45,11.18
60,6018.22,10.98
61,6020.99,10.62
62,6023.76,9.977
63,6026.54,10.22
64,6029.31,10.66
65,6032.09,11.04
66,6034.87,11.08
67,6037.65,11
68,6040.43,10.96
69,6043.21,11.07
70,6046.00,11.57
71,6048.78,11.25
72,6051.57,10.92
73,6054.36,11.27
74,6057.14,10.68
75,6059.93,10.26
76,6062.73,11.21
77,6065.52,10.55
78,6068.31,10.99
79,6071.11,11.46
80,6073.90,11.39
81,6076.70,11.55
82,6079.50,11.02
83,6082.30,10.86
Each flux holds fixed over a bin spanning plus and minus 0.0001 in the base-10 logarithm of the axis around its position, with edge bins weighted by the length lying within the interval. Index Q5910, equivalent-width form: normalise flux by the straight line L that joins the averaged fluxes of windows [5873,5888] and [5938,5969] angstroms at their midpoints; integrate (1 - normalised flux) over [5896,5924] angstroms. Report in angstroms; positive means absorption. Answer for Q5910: 1.54 angstroms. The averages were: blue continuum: 11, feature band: 10.6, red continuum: 11.4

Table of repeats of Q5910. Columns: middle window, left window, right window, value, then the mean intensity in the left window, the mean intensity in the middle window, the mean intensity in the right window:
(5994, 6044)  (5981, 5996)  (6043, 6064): 0.7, 10.9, 10.8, 11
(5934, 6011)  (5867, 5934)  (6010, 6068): -3.4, 10.4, 11.1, 10.9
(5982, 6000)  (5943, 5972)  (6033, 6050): 0.7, 11.5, 10.9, 11.2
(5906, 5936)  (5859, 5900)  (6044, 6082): -1.6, 10.1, 10.9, 11.1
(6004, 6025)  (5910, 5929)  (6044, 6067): 0.3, 10.9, 10.8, 11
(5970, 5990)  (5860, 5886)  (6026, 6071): 0.5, 11.1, 10.7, 10.9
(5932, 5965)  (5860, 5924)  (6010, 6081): -1.6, 10.4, 11.1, 10.9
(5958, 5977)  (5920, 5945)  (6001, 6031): -1.2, 10.9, 11.5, 10.7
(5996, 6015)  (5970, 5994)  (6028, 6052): 0.2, 10.8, 10.8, 11.1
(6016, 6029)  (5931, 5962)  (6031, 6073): 0.6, 11.1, 10.5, 11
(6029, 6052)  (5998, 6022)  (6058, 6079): -0.3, 10.9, 11.1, 11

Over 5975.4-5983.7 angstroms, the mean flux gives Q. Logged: 10.2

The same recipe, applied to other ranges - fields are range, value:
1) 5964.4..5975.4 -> 12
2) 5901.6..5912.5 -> 11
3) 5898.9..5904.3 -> 10.6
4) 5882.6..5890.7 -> 8.95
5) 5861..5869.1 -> 11.1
